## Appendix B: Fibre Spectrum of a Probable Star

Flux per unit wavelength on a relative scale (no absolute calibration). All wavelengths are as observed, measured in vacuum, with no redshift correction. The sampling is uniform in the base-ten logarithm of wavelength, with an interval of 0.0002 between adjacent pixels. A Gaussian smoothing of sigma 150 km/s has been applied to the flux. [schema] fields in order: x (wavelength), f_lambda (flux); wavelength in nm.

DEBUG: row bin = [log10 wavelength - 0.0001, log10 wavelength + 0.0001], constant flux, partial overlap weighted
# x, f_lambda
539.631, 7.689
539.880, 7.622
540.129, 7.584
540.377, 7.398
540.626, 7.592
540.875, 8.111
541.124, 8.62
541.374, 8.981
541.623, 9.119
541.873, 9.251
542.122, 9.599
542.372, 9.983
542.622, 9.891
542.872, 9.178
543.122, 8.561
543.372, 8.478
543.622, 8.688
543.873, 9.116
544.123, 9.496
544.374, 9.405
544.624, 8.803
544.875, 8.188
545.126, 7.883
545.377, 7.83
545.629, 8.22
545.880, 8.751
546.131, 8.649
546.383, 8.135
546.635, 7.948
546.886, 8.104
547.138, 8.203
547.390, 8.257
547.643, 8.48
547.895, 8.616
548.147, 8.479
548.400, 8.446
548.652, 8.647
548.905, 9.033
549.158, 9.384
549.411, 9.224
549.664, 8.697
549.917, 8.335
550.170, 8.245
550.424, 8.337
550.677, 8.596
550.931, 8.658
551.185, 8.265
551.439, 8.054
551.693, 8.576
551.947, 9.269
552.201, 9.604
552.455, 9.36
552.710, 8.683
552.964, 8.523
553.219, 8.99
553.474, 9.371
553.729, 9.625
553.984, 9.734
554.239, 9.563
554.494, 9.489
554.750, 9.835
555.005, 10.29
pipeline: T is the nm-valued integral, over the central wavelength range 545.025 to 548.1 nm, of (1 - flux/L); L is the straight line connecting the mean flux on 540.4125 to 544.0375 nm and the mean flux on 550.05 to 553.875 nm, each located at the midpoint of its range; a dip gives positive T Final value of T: 0.21 nm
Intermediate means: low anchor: 8.91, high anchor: 8.82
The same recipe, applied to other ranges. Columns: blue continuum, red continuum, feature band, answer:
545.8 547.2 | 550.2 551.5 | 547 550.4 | -0.111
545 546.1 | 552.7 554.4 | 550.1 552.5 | 0.076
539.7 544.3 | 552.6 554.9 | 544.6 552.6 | 0.469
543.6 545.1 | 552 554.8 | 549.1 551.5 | 0.159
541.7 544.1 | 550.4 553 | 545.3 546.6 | 0.106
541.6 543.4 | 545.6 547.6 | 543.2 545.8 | 0.060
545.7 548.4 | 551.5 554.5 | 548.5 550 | -0.039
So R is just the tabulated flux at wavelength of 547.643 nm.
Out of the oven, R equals 8.48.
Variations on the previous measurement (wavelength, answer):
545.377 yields 7.83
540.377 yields 7.398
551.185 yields 8.265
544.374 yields 9.405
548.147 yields 8.479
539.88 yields 7.622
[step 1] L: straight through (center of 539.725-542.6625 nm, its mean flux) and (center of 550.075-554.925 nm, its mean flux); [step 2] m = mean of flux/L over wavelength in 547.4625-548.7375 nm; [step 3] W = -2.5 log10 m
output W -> 0.04 mag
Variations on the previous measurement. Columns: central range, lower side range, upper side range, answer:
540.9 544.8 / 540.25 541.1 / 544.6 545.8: -0.14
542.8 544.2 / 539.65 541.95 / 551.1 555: -0.06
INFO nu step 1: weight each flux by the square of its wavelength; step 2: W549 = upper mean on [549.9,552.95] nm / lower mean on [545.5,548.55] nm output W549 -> 1.1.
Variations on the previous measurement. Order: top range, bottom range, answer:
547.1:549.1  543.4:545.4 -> 1.00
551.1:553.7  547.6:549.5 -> 1.03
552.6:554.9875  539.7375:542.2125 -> 1.17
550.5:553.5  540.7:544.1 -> 1.01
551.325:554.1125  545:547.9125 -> 1.13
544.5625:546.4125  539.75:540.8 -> 1.12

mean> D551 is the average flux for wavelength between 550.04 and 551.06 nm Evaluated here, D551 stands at 8.46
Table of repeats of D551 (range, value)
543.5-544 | 8.9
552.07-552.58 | 9.49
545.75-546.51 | 8.51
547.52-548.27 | 8.53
